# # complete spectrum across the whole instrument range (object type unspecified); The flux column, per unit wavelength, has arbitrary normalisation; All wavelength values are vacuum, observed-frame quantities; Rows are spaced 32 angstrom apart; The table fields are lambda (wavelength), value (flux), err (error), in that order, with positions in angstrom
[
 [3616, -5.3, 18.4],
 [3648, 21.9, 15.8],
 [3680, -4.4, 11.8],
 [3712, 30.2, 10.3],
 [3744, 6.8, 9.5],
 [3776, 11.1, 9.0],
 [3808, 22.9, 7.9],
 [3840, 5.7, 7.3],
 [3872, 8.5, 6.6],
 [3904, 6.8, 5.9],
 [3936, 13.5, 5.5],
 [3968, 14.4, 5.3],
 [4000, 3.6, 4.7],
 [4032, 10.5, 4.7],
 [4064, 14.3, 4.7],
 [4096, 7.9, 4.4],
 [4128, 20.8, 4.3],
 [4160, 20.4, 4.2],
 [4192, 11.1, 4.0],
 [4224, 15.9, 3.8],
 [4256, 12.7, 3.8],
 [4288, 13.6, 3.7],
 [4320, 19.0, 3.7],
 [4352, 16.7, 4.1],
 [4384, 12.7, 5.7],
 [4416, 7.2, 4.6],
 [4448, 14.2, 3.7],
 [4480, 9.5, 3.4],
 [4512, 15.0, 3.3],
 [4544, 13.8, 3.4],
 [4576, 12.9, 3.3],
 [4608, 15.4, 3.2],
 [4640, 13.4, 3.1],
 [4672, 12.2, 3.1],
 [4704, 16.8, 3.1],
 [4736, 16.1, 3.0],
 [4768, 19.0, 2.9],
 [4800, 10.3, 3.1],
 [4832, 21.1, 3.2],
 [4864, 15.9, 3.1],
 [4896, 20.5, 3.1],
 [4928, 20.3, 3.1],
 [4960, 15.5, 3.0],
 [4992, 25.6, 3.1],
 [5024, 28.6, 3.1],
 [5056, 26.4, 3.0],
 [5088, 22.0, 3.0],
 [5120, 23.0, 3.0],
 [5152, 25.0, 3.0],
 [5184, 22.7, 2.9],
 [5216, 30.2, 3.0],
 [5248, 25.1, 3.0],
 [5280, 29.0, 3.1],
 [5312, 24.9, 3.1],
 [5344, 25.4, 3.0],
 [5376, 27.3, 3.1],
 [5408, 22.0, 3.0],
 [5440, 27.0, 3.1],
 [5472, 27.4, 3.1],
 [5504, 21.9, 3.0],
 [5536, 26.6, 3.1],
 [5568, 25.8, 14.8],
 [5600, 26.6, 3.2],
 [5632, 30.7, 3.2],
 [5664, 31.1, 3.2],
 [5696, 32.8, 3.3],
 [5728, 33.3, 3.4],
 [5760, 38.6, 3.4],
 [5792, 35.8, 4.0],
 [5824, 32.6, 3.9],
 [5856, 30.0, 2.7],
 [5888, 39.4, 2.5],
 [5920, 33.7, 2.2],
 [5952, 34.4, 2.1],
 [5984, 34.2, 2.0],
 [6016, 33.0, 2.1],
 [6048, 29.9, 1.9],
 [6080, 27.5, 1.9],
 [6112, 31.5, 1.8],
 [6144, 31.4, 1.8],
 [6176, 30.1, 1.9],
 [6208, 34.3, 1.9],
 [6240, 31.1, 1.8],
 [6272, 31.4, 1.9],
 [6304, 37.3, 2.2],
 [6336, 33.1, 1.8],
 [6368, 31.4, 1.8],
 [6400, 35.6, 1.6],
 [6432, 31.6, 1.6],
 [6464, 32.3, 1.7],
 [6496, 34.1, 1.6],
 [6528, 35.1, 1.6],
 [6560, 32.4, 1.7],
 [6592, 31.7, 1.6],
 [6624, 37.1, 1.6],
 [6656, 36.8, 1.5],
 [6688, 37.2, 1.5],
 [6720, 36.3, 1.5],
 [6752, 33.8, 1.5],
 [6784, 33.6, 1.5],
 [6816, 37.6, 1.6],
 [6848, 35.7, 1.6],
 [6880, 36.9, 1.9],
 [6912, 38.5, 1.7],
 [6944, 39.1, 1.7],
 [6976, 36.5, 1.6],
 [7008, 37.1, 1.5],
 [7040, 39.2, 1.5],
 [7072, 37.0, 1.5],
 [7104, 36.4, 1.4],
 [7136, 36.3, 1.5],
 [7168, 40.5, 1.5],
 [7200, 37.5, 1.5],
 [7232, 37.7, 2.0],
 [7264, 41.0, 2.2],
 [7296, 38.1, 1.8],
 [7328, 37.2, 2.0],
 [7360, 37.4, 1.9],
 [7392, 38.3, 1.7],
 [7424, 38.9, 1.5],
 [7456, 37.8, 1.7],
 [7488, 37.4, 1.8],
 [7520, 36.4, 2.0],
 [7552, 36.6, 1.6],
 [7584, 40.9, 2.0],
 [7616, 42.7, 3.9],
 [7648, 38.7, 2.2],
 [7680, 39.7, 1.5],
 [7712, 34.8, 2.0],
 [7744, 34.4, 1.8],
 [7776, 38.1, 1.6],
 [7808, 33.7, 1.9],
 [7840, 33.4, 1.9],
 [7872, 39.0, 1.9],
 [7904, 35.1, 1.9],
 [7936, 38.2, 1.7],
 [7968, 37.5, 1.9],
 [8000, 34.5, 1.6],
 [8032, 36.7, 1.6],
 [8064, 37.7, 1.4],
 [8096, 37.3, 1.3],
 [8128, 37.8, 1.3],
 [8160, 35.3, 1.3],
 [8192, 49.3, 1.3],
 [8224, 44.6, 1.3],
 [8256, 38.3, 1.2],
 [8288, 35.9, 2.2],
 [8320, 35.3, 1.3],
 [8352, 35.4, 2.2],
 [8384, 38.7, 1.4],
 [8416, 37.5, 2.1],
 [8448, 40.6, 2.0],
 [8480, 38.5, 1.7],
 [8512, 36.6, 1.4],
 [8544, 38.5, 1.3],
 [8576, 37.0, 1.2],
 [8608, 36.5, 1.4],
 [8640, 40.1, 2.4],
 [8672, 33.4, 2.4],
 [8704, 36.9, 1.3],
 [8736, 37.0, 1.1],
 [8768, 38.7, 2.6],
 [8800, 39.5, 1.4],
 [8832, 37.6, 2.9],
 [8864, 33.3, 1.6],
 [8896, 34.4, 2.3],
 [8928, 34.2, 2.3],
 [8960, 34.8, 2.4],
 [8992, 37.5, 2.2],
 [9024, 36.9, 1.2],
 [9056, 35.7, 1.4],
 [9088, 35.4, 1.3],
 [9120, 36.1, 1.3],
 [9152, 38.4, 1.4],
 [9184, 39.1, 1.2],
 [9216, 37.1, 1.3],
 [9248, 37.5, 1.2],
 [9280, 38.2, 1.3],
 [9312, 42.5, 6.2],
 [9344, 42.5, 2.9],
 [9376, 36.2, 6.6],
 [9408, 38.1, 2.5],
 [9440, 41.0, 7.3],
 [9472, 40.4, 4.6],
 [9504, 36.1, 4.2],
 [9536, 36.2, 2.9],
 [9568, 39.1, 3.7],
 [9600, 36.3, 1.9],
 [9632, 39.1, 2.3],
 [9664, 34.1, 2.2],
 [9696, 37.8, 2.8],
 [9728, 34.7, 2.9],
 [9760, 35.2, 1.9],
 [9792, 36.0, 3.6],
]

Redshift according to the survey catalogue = 0.250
